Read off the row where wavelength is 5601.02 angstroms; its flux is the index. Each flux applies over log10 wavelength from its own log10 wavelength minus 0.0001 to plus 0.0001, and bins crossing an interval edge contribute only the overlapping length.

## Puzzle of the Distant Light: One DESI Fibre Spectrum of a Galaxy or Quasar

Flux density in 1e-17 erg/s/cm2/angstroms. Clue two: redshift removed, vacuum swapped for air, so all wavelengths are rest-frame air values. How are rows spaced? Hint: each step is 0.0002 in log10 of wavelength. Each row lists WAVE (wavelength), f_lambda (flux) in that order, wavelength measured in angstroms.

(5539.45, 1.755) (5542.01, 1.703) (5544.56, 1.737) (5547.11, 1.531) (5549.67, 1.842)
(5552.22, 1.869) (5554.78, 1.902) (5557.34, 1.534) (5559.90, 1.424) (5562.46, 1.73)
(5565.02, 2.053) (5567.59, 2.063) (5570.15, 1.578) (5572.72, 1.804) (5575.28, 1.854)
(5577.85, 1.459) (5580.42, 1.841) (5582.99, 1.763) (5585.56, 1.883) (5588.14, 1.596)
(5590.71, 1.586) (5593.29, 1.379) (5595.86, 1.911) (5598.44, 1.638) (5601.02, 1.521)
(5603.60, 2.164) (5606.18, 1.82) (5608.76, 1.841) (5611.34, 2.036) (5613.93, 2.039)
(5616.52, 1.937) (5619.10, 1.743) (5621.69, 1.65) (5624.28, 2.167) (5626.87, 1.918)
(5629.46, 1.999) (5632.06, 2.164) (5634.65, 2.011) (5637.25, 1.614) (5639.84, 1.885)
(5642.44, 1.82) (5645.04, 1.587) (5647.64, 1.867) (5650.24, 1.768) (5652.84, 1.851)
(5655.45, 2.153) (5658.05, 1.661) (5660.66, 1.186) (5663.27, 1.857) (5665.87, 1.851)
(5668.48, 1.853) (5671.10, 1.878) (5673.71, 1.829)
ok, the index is 1.521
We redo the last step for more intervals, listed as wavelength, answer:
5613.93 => 2.039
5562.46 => 1.73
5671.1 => 1.878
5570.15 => 1.578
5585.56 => 1.883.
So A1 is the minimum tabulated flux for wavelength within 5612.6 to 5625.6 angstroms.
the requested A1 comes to 1.65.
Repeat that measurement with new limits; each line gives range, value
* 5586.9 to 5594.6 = 1.379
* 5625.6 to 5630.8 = 1.918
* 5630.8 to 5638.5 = 1.614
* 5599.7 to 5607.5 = 1.521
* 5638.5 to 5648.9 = 1.587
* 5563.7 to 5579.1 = 1.459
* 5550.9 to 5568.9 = 1.424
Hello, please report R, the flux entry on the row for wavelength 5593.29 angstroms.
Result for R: 1.379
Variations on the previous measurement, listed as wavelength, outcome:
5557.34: 1.534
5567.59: 2.063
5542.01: 1.703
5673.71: 1.829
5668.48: 1.853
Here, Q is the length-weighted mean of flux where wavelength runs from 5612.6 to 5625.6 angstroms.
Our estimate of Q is 1.91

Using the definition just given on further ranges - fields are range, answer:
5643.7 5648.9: 1.73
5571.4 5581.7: 1.74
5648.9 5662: 1.72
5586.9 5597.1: 1.62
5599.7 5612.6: 1.88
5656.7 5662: 1.43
